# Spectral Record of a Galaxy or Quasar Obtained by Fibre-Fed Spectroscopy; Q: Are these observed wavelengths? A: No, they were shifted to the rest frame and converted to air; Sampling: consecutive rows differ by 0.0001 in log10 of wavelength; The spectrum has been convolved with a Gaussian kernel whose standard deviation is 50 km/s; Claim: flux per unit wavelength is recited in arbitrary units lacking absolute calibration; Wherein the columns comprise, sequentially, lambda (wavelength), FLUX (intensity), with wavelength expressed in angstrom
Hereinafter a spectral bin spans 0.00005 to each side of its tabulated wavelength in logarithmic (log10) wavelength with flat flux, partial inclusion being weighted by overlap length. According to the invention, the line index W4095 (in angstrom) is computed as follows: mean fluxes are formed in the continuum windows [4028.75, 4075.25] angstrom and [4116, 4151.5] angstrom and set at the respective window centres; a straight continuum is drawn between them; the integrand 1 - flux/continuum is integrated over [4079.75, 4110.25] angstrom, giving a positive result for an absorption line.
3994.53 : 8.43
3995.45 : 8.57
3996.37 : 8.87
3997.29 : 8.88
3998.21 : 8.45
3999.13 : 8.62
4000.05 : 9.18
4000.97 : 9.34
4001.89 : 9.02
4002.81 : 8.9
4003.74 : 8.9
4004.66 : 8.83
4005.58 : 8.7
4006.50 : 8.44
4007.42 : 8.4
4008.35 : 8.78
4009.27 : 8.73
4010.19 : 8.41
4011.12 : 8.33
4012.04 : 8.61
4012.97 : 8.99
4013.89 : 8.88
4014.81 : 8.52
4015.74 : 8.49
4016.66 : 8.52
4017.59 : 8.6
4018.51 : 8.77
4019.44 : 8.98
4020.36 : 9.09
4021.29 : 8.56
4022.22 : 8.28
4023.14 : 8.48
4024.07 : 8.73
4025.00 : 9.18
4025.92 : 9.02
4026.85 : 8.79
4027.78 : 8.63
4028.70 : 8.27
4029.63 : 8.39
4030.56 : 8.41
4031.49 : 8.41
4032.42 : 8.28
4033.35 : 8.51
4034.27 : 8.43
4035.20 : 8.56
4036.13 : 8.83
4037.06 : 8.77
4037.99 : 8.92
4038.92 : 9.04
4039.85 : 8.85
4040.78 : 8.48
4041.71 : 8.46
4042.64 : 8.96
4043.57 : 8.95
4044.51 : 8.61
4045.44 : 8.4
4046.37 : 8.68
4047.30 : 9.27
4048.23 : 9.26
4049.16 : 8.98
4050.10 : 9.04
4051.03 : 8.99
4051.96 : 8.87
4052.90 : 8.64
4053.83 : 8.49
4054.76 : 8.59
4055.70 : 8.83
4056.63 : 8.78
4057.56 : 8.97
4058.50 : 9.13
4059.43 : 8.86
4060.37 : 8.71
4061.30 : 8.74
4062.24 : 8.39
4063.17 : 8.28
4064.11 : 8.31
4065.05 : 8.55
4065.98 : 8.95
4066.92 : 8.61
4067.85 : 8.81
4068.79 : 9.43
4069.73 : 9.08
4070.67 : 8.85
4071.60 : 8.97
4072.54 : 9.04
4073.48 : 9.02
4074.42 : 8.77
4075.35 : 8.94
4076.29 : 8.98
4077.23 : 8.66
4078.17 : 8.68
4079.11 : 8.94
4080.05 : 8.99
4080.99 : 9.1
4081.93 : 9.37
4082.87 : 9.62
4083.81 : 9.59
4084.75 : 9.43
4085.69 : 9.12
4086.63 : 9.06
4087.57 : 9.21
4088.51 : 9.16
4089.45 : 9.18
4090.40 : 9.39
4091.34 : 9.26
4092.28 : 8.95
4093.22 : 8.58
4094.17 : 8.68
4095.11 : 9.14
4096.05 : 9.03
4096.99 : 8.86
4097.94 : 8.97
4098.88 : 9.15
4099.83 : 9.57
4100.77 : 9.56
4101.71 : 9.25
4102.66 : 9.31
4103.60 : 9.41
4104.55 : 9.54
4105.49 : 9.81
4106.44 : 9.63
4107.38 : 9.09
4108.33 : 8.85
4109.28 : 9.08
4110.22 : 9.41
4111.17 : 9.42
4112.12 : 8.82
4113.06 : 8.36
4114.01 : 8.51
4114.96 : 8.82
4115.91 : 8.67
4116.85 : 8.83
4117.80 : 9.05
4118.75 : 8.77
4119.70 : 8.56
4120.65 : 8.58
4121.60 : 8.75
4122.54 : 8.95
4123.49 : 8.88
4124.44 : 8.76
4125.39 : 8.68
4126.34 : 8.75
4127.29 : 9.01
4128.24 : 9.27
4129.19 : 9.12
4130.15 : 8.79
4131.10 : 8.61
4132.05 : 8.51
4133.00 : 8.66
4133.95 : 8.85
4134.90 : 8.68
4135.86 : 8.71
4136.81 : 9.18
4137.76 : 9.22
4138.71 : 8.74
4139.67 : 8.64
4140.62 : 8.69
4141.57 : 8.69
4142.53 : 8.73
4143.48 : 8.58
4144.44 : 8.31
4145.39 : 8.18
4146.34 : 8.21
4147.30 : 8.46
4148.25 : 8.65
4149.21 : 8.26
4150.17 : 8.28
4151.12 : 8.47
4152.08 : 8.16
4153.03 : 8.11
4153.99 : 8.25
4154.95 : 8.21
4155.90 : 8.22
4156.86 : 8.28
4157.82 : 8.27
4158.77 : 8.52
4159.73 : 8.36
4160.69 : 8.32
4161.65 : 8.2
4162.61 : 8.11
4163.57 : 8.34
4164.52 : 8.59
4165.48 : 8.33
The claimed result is -1.7 angstrom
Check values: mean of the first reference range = 8.76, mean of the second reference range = 8.71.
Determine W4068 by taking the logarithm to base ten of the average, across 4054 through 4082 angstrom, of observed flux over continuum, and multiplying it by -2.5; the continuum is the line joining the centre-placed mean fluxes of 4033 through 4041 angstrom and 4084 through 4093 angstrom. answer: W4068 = 0.02 mag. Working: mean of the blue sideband 8.73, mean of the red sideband 9.19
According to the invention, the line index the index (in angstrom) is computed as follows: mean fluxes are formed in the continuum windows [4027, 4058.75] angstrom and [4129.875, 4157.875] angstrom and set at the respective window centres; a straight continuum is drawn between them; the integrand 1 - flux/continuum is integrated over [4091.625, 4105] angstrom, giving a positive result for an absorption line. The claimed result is -0.8 angstrom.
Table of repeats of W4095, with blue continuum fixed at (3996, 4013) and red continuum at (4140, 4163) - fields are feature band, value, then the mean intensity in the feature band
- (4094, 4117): -1.74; 9.12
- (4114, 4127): -0.50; 8.77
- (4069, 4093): -1.54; 9.09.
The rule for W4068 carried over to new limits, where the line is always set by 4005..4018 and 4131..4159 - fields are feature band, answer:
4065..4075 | -0.05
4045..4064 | -0.03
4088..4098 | -0.06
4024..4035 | 0.00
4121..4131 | -0.04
